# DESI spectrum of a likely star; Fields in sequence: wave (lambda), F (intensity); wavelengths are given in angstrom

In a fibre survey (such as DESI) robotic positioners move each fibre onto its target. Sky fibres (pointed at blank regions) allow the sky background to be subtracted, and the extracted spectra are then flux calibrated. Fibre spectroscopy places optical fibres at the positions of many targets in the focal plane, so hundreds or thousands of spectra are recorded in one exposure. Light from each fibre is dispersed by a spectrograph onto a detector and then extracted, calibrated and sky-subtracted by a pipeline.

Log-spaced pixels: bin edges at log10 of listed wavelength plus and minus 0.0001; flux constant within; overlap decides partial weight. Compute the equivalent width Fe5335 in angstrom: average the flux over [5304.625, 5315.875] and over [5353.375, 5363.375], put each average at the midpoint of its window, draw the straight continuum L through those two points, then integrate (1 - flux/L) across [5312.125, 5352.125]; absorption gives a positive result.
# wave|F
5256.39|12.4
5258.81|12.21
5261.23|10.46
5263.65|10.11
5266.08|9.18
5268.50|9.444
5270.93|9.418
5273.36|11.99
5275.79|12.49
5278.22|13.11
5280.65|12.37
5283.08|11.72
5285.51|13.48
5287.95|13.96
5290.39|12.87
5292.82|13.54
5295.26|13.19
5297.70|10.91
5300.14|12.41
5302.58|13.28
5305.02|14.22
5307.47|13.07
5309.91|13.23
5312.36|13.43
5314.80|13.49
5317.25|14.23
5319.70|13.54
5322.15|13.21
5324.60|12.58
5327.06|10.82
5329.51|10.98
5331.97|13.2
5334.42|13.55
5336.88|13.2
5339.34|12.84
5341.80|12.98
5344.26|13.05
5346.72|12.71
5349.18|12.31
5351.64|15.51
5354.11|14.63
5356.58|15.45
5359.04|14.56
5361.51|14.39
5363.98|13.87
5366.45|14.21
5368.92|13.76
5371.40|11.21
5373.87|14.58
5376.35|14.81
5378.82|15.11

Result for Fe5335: 2.93 angstrom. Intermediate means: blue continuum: 13.4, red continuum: 14.7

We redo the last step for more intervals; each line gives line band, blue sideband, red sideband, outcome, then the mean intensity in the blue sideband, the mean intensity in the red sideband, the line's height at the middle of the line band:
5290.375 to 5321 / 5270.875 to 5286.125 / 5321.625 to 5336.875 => -2.15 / 12.2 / 12.4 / 12.3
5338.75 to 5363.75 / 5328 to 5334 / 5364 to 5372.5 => -2.16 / 12.2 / 13.2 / 12.8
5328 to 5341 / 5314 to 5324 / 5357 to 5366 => 1.07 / 13.6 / 14.4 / 13.9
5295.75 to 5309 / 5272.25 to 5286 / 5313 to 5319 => 0.51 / 12.5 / 13.8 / 13.3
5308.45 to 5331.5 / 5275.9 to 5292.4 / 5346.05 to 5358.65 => 1.27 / 12.9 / 14.2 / 13.6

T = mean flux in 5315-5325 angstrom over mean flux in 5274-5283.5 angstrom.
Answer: 1.08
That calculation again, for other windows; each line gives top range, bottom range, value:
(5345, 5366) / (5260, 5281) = 1.30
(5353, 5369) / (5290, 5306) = 1.12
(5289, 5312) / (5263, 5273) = 1.34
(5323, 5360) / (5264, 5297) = 1.10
